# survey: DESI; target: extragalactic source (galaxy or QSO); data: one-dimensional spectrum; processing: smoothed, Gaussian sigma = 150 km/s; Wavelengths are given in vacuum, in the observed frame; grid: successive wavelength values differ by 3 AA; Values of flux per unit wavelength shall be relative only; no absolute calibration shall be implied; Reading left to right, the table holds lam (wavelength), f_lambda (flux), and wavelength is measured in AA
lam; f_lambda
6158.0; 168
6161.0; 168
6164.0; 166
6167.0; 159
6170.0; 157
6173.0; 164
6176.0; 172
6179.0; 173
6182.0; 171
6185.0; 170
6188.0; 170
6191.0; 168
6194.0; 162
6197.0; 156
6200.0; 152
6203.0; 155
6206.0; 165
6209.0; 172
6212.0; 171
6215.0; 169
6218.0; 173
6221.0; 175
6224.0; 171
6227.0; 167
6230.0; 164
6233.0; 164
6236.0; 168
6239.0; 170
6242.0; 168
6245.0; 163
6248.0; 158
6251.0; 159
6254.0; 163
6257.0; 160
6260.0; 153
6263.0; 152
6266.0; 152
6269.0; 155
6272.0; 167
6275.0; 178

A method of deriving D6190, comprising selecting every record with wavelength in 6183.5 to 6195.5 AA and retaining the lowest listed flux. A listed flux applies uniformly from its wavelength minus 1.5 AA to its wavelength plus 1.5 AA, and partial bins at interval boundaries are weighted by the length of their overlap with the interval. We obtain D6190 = 162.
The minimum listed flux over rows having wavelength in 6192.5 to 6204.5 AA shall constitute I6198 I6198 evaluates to 152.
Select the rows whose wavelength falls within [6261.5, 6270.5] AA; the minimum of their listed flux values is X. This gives 152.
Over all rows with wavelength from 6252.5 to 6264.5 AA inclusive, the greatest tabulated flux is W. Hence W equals 163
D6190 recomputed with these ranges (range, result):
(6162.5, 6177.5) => 157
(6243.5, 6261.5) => 153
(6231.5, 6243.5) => 164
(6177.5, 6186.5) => 170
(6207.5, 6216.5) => 169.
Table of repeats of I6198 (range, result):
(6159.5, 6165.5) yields 166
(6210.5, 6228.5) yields 167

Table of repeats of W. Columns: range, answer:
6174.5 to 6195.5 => 173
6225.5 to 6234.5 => 167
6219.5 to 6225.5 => 175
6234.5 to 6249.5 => 170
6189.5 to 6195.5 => 168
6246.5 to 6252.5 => 159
